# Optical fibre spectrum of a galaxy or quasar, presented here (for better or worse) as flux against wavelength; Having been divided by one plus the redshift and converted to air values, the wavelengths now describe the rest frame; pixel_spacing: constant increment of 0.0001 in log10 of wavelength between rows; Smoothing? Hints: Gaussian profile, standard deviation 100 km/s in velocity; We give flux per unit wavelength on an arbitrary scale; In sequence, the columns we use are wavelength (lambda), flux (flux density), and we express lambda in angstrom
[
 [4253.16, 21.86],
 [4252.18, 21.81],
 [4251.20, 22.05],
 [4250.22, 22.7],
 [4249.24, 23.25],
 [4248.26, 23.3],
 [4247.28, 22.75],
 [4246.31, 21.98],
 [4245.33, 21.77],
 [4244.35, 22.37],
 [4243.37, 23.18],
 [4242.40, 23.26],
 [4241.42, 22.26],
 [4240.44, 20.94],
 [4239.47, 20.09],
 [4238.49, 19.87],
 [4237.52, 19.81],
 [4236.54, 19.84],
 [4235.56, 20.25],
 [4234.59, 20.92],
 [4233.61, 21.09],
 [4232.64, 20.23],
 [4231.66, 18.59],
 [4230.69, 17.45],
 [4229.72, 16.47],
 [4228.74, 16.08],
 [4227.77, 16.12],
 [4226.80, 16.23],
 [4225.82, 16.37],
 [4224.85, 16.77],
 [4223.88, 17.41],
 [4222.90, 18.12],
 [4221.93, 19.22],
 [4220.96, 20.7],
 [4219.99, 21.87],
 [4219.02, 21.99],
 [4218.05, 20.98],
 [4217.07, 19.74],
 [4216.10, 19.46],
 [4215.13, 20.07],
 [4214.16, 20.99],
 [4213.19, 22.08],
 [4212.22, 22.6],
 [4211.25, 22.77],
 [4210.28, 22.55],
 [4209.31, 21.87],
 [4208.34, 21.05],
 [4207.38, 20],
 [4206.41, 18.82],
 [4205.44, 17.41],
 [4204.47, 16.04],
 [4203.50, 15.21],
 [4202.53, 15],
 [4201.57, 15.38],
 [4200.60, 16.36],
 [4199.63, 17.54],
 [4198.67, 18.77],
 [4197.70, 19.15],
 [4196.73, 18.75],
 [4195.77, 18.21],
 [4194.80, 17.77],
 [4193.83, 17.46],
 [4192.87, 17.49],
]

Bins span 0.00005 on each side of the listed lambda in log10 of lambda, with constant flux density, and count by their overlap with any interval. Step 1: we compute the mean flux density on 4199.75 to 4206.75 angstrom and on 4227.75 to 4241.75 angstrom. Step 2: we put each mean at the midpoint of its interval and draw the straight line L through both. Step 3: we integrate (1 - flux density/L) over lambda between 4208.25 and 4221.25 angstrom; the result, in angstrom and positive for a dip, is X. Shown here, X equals -2.9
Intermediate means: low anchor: 16.3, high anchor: 19.4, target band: 21.3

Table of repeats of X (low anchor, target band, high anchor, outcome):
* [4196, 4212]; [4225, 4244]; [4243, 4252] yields 1.8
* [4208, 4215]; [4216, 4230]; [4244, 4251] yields 2.3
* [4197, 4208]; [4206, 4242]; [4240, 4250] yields 0.1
